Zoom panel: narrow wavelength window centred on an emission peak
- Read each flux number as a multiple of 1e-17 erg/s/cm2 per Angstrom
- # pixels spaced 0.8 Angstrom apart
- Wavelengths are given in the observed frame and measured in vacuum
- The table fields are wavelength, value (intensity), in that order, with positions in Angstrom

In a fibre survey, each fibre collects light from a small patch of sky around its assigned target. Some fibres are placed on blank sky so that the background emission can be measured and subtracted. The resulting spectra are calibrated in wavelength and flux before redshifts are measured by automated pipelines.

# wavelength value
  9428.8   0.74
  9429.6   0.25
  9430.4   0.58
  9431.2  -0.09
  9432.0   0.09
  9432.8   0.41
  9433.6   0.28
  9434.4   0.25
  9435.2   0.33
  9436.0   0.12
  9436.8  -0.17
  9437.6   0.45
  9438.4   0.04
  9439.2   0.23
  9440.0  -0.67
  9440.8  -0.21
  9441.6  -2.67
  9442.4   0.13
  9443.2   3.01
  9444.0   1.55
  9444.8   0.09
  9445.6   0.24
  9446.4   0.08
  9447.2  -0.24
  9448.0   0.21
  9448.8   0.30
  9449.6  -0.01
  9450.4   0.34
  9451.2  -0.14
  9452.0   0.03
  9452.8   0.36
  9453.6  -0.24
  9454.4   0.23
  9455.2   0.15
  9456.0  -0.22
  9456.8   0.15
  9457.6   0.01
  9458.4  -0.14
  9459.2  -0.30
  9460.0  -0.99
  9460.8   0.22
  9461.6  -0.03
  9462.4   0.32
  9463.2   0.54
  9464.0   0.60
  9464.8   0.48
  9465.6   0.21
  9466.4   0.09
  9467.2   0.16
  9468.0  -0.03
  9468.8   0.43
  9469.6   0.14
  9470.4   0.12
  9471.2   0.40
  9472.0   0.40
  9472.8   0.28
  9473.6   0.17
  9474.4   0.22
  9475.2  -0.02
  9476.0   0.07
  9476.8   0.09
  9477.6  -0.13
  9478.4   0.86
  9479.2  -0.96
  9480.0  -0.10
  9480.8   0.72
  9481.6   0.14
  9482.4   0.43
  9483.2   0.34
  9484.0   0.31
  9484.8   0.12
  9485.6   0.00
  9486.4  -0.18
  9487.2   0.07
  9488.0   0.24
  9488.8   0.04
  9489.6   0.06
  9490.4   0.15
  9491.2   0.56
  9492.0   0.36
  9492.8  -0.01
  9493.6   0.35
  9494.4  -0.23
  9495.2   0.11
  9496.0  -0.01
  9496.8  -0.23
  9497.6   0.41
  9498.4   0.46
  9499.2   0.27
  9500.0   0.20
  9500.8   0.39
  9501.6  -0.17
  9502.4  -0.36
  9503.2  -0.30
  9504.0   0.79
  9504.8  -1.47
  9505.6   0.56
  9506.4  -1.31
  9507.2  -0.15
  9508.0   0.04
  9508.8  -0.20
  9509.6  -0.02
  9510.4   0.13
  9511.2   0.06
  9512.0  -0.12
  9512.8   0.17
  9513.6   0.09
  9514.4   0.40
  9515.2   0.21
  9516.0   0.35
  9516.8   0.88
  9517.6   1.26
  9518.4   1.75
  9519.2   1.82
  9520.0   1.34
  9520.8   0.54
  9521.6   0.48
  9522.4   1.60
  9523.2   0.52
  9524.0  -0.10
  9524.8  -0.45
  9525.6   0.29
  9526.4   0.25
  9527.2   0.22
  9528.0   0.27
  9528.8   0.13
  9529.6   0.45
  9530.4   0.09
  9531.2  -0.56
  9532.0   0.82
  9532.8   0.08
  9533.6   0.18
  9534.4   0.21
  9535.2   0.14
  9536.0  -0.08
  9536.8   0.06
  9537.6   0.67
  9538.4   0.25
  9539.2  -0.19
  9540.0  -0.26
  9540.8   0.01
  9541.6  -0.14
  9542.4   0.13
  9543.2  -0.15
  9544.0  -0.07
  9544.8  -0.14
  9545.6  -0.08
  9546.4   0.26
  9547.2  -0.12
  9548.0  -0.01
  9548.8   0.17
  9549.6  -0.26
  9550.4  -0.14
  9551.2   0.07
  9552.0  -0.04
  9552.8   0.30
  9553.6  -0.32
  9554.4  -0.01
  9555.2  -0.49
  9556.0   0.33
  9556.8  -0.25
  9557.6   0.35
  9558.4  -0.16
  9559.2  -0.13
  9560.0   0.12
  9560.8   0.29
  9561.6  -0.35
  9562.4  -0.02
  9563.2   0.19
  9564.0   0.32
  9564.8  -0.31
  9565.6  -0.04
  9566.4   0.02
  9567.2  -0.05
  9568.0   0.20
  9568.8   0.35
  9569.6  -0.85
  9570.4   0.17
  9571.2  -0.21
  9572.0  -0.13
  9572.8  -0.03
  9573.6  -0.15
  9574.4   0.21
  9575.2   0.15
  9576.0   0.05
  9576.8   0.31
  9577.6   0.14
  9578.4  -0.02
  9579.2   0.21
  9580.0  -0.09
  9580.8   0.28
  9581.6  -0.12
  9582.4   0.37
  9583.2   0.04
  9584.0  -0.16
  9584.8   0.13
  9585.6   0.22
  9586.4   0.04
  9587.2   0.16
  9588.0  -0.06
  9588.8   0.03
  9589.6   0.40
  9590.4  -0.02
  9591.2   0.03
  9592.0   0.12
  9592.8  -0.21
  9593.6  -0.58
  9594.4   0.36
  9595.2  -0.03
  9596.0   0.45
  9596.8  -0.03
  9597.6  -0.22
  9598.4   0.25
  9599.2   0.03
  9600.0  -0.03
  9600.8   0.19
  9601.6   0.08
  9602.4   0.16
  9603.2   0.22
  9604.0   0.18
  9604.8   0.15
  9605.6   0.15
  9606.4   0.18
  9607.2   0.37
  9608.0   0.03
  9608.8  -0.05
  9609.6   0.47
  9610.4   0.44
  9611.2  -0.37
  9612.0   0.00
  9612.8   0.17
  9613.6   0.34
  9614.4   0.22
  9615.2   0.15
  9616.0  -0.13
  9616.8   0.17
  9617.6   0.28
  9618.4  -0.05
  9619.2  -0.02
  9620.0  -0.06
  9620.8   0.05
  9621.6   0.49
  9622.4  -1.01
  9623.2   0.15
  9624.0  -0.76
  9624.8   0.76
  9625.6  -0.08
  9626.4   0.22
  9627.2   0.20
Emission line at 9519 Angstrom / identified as [O III] 5007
